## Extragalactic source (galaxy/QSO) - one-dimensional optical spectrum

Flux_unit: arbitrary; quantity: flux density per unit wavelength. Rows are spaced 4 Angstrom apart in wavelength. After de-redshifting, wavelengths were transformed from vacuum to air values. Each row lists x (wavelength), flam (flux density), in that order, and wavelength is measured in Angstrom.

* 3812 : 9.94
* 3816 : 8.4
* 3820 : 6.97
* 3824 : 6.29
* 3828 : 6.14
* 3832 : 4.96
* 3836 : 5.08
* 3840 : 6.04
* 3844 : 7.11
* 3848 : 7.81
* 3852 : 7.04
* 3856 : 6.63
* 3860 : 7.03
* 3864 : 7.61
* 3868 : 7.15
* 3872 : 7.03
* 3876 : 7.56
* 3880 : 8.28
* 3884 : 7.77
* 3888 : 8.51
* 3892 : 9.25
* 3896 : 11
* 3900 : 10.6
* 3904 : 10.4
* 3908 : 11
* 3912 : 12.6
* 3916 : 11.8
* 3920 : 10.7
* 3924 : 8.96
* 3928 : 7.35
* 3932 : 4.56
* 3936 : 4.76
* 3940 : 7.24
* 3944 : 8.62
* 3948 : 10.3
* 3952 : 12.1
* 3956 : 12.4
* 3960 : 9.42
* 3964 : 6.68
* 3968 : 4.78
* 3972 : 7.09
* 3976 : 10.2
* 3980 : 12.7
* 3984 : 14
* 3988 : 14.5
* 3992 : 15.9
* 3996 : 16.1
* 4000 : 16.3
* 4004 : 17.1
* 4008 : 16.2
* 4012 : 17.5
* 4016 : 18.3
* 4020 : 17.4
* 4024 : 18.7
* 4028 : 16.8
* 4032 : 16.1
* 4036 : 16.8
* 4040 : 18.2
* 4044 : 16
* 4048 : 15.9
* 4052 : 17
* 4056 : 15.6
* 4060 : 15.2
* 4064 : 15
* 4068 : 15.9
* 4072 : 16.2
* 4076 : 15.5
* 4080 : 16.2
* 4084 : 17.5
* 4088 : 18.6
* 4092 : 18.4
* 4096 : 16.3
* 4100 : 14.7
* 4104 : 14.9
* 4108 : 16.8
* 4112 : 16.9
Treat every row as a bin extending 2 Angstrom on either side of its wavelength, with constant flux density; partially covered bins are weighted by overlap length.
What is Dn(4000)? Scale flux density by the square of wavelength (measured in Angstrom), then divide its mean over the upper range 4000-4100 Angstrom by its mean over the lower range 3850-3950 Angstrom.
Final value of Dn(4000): 2.11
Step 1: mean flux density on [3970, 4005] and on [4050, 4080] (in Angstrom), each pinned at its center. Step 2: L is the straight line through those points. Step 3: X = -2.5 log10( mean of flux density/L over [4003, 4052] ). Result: -0.16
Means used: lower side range 13.7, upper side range 15.8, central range 17.1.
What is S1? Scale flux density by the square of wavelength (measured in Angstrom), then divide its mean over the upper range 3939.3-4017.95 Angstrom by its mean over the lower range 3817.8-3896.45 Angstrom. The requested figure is 1.8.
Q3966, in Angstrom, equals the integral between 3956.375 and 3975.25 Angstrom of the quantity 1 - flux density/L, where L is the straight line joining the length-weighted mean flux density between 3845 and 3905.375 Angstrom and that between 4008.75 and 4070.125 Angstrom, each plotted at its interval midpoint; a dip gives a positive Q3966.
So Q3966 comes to 7.59 Angstrom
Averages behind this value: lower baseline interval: 8.2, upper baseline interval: 16.7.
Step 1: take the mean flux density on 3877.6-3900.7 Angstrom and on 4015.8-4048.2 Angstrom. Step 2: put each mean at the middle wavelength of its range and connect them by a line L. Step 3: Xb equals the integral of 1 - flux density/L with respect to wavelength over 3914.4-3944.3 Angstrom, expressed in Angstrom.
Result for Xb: 8.9 Angstrom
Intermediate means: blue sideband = 9.13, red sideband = 17.1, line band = 7.91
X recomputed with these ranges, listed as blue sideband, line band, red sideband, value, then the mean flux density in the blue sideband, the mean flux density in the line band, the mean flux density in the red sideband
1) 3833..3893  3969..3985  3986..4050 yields 0.34 mag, 7.26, 10.4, 16.7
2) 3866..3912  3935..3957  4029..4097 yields 0.24 mag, 9.12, 9.3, 16.5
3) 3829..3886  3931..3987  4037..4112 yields 0.25 mag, 6.92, 9.1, 16.3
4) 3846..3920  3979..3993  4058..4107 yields -0.13 mag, 8.89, 14.3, 16.2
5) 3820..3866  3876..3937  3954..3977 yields -0.23 mag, 6.54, 9.19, 8.35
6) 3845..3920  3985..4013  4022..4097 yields -0.15 mag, 8.86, 16.1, 16.6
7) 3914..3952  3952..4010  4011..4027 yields 0.13 mag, 8.46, 12.4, 17.9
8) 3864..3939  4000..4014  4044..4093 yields -0.23 mag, 8.79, 16.8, 16.4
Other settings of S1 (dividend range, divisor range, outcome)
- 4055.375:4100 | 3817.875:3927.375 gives 2.21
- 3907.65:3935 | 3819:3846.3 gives 1.60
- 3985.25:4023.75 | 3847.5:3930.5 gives 1.99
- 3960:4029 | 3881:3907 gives 1.53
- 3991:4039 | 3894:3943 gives 1.93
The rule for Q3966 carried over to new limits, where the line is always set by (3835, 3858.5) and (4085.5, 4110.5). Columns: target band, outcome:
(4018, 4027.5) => -2.9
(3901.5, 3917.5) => -3.9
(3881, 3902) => -2.2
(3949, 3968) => 2.5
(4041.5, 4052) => -1.2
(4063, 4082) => -0.2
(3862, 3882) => 0.4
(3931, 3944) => 5.4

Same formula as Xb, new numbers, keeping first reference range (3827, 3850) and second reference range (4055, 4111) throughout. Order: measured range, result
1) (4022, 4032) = -2.51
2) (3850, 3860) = 0.00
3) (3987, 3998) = -2.71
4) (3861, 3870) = -0.06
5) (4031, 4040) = -1.64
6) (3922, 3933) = 2.96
